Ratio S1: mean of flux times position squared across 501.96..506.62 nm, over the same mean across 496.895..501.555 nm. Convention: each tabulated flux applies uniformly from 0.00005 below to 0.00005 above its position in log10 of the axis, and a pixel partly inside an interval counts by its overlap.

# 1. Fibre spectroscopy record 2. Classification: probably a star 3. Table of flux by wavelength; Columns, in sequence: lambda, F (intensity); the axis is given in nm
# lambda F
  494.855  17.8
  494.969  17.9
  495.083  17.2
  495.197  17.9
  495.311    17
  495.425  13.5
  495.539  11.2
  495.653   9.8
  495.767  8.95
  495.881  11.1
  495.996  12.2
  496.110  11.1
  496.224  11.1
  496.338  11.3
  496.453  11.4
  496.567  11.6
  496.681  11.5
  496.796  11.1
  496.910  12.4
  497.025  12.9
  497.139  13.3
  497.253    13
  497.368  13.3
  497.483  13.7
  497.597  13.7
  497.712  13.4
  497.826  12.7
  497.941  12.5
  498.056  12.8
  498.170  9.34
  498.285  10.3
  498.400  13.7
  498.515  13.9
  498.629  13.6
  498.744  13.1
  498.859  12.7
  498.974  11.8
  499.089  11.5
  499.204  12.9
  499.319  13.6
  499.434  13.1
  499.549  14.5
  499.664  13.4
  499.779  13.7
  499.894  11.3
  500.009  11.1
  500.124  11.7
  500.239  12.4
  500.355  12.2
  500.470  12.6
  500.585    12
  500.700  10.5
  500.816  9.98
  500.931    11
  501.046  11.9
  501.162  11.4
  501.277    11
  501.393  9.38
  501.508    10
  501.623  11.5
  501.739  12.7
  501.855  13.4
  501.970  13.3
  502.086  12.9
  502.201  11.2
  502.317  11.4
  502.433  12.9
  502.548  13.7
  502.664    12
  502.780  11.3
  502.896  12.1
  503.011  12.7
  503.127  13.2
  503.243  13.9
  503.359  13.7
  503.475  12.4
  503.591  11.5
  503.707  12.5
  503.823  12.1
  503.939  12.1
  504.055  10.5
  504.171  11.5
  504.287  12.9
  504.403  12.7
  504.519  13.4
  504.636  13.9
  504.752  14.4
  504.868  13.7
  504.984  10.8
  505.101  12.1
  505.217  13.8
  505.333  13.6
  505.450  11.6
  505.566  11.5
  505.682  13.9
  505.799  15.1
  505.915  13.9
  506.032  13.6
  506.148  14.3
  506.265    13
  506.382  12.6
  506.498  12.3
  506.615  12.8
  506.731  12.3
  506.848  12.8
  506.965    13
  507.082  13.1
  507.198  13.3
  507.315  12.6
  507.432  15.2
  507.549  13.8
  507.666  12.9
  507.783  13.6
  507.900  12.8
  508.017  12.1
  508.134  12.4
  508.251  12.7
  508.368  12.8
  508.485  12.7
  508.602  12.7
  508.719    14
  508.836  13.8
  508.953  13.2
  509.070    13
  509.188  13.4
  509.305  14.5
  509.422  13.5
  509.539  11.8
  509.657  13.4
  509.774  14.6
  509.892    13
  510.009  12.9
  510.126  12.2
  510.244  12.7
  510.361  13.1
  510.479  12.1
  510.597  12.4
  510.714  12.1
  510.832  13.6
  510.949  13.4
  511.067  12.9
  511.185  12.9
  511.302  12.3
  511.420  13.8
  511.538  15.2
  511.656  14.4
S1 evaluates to 1.06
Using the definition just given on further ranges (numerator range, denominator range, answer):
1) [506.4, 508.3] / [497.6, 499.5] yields 1.07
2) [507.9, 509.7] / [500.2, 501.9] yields 1.18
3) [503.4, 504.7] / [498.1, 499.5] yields 1.01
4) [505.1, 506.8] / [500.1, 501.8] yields 1.18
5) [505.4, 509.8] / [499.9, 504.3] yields 1.13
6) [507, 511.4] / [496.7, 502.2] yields 1.11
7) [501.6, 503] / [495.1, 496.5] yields 1.03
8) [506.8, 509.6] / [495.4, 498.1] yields 1.14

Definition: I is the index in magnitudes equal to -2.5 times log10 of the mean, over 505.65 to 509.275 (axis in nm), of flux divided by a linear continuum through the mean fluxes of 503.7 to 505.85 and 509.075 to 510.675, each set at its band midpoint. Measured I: -0.03 mag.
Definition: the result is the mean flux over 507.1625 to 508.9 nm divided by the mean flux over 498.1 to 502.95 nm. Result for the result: 1.09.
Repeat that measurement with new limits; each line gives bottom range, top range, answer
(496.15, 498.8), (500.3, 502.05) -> 0.93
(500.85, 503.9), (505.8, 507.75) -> 1.10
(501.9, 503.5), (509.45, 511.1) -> 1.02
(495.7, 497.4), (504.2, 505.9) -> 1.12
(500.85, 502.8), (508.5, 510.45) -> 1.12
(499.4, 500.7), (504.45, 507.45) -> 1.06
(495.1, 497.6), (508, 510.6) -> 1.05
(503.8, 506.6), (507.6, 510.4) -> 1.01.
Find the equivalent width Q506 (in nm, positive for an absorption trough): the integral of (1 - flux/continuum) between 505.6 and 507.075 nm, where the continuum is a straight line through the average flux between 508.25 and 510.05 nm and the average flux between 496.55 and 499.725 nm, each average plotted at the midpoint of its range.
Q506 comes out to -0.02 nm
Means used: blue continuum 12.7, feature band 13.3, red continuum 13.3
